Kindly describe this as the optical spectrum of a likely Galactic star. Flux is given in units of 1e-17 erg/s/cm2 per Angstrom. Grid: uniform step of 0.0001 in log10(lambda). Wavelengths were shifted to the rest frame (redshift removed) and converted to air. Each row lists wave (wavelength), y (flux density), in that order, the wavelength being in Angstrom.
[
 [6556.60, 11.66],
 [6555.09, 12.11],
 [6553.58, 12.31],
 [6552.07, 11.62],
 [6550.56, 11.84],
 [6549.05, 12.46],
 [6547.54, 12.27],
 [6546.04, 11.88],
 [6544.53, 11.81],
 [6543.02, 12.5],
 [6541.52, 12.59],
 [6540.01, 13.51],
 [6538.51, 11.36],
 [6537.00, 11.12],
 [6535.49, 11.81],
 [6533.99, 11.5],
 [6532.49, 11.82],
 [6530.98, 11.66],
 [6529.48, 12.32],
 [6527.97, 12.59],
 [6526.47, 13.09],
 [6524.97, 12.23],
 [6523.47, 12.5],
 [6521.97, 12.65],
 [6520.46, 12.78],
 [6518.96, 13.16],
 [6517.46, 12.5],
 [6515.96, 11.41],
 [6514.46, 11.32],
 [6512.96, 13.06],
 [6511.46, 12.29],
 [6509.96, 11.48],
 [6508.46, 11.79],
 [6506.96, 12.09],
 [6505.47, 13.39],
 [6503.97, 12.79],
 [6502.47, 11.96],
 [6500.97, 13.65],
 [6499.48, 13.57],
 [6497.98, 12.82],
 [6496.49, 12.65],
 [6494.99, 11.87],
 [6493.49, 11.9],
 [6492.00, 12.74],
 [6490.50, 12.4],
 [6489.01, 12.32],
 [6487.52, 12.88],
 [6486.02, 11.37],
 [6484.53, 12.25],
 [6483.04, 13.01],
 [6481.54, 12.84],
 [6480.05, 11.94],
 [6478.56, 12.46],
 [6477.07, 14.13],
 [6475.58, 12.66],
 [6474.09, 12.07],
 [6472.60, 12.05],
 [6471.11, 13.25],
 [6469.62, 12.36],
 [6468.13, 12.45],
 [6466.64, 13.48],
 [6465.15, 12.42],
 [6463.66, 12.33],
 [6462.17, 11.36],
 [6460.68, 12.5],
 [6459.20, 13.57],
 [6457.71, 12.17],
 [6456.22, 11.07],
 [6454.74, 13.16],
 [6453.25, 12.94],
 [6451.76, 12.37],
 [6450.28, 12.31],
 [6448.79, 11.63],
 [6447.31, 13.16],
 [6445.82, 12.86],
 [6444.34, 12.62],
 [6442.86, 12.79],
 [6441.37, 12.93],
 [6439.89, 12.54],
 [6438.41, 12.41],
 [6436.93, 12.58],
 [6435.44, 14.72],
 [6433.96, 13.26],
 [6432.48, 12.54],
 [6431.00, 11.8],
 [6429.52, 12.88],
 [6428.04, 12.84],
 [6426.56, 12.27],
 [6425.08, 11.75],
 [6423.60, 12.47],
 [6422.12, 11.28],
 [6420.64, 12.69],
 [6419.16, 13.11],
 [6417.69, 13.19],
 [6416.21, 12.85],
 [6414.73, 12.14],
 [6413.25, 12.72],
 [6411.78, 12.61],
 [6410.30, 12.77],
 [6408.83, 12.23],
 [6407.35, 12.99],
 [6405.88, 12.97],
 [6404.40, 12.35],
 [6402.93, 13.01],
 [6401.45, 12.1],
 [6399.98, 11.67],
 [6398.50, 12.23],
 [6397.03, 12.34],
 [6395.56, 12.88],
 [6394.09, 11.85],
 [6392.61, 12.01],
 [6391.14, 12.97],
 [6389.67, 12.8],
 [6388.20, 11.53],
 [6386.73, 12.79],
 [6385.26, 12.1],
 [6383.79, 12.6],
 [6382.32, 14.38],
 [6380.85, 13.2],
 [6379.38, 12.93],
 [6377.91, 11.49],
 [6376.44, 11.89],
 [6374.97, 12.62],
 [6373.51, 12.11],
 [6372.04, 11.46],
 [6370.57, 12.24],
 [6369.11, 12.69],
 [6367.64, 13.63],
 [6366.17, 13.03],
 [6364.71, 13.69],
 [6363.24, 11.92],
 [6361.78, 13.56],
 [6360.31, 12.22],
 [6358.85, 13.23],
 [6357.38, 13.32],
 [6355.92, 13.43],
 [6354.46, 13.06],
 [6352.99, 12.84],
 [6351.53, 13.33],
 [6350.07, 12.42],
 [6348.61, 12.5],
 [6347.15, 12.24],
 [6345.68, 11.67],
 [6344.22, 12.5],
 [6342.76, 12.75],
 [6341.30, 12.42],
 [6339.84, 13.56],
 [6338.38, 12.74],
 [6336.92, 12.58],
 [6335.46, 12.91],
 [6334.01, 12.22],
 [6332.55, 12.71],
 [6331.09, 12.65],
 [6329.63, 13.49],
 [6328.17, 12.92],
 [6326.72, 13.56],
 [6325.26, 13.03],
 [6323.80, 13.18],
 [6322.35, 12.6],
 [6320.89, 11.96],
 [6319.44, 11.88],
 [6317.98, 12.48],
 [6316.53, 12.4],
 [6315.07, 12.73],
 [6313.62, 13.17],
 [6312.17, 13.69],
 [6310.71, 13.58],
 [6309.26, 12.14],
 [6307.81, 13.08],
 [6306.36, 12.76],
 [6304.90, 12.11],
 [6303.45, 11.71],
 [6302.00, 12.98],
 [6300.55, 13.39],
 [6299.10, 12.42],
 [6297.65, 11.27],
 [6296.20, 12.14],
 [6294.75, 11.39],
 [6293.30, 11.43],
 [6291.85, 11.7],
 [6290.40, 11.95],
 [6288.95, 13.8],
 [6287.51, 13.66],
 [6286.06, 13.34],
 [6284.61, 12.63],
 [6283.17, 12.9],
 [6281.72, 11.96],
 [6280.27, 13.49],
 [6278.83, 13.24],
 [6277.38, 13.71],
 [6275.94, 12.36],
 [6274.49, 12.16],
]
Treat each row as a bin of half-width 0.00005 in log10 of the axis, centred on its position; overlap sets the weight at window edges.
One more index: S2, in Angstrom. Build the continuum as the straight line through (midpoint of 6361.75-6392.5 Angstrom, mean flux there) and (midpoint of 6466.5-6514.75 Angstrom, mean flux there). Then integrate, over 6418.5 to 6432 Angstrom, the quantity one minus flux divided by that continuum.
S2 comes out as 0.3 Angstrom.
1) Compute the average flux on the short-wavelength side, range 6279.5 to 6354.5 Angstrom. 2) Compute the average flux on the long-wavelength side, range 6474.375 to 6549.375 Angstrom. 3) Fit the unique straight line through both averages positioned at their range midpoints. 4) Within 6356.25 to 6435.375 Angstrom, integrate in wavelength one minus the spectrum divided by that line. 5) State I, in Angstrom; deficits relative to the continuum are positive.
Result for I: -0.3 Angstrom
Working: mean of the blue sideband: 12.7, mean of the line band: 12.6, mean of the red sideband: 12.4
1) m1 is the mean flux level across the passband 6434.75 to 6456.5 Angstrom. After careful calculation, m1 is 12.7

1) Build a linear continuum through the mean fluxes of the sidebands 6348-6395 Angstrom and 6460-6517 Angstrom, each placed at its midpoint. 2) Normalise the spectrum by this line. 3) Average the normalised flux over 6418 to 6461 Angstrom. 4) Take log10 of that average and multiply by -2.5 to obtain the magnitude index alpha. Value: 0.00 mag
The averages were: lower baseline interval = 12.7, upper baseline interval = 12.5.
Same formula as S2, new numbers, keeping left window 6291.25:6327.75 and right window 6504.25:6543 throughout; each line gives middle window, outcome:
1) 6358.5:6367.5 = -0.4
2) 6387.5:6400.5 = 0.2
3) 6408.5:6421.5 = -0.3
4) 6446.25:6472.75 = -0.3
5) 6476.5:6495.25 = -0.3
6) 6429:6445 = -0.6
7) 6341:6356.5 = -0.2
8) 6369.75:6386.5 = 0.0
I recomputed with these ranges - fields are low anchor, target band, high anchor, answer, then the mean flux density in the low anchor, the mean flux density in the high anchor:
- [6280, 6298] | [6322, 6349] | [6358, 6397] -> -0.5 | 12.4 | 12.6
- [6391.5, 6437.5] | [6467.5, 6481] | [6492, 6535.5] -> -0.2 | 12.6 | 12.4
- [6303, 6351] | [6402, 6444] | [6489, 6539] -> -0.6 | 12.7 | 12.3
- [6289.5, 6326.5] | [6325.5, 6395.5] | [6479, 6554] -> -1.5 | 12.5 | 12.3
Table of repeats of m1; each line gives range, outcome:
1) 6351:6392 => 12.7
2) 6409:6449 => 12.7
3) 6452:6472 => 12.5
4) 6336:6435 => 12.6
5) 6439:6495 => 12.5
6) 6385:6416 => 12.4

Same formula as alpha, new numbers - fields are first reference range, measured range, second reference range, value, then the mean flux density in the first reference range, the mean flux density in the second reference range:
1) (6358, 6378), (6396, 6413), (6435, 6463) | 0.01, 12.6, 12.6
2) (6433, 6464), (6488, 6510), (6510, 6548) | -0.01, 12.6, 12.2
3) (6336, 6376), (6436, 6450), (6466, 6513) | 0.00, 12.7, 12.6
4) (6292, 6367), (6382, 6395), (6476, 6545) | 0.01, 12.7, 12.4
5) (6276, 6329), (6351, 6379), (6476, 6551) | -0.01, 12.7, 12.4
